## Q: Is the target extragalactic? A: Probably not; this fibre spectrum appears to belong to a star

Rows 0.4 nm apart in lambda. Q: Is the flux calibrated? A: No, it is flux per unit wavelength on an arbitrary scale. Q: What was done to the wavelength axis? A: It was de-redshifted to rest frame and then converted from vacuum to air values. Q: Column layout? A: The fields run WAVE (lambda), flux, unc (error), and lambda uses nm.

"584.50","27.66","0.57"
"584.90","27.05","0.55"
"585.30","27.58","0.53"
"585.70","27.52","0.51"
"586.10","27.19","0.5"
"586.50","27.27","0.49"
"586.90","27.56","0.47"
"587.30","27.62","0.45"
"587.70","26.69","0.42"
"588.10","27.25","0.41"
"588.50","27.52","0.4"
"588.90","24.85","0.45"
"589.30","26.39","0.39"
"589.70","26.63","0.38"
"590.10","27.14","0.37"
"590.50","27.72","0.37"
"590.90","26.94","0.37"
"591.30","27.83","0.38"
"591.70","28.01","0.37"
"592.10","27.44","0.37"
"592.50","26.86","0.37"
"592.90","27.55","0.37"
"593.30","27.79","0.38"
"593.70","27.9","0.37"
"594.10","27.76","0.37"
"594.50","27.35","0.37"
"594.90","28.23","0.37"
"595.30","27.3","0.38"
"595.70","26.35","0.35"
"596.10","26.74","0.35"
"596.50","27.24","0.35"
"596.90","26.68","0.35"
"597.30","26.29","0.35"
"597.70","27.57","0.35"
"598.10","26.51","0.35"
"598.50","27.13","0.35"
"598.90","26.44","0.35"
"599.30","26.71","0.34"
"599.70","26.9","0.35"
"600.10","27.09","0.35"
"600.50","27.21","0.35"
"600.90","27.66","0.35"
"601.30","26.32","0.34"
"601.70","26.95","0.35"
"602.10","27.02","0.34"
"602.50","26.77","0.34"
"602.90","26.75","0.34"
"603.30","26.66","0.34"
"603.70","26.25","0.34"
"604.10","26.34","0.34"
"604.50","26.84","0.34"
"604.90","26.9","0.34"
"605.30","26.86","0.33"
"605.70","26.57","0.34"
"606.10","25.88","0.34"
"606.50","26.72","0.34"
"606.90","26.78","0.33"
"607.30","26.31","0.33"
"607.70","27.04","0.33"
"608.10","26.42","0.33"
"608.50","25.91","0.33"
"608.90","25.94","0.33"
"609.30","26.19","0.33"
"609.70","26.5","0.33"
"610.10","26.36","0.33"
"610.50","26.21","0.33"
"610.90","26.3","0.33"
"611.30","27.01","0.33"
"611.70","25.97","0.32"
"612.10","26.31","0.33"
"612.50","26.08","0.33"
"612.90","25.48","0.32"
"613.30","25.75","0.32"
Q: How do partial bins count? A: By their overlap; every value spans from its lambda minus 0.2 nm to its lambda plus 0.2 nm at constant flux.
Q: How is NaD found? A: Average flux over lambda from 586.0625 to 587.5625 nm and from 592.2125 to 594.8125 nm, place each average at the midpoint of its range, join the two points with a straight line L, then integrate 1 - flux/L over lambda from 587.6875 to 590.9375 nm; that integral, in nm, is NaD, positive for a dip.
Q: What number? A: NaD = 0.080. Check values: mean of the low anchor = 27.4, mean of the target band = 26.8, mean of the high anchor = 27.6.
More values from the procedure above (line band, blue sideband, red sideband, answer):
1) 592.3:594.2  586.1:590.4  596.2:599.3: -0.049 nm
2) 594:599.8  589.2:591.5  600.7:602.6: 0.006 nm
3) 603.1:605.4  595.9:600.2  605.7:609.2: -0.008 nm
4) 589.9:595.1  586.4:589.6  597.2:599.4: -0.143 nm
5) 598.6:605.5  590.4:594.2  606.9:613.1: 0.014 nm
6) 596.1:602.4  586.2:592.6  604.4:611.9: -0.033 nm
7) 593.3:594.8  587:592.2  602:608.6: -0.043 nm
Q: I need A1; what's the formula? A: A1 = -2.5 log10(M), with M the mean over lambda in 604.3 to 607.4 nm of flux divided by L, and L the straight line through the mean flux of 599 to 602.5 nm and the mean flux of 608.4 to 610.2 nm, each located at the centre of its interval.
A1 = -0.005 mag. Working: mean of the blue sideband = 27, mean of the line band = 26.6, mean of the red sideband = 26.2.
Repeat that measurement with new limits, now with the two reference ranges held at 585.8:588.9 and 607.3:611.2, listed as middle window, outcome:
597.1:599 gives 0.00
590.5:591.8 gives -0.02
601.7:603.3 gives -0.01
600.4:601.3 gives -0.02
